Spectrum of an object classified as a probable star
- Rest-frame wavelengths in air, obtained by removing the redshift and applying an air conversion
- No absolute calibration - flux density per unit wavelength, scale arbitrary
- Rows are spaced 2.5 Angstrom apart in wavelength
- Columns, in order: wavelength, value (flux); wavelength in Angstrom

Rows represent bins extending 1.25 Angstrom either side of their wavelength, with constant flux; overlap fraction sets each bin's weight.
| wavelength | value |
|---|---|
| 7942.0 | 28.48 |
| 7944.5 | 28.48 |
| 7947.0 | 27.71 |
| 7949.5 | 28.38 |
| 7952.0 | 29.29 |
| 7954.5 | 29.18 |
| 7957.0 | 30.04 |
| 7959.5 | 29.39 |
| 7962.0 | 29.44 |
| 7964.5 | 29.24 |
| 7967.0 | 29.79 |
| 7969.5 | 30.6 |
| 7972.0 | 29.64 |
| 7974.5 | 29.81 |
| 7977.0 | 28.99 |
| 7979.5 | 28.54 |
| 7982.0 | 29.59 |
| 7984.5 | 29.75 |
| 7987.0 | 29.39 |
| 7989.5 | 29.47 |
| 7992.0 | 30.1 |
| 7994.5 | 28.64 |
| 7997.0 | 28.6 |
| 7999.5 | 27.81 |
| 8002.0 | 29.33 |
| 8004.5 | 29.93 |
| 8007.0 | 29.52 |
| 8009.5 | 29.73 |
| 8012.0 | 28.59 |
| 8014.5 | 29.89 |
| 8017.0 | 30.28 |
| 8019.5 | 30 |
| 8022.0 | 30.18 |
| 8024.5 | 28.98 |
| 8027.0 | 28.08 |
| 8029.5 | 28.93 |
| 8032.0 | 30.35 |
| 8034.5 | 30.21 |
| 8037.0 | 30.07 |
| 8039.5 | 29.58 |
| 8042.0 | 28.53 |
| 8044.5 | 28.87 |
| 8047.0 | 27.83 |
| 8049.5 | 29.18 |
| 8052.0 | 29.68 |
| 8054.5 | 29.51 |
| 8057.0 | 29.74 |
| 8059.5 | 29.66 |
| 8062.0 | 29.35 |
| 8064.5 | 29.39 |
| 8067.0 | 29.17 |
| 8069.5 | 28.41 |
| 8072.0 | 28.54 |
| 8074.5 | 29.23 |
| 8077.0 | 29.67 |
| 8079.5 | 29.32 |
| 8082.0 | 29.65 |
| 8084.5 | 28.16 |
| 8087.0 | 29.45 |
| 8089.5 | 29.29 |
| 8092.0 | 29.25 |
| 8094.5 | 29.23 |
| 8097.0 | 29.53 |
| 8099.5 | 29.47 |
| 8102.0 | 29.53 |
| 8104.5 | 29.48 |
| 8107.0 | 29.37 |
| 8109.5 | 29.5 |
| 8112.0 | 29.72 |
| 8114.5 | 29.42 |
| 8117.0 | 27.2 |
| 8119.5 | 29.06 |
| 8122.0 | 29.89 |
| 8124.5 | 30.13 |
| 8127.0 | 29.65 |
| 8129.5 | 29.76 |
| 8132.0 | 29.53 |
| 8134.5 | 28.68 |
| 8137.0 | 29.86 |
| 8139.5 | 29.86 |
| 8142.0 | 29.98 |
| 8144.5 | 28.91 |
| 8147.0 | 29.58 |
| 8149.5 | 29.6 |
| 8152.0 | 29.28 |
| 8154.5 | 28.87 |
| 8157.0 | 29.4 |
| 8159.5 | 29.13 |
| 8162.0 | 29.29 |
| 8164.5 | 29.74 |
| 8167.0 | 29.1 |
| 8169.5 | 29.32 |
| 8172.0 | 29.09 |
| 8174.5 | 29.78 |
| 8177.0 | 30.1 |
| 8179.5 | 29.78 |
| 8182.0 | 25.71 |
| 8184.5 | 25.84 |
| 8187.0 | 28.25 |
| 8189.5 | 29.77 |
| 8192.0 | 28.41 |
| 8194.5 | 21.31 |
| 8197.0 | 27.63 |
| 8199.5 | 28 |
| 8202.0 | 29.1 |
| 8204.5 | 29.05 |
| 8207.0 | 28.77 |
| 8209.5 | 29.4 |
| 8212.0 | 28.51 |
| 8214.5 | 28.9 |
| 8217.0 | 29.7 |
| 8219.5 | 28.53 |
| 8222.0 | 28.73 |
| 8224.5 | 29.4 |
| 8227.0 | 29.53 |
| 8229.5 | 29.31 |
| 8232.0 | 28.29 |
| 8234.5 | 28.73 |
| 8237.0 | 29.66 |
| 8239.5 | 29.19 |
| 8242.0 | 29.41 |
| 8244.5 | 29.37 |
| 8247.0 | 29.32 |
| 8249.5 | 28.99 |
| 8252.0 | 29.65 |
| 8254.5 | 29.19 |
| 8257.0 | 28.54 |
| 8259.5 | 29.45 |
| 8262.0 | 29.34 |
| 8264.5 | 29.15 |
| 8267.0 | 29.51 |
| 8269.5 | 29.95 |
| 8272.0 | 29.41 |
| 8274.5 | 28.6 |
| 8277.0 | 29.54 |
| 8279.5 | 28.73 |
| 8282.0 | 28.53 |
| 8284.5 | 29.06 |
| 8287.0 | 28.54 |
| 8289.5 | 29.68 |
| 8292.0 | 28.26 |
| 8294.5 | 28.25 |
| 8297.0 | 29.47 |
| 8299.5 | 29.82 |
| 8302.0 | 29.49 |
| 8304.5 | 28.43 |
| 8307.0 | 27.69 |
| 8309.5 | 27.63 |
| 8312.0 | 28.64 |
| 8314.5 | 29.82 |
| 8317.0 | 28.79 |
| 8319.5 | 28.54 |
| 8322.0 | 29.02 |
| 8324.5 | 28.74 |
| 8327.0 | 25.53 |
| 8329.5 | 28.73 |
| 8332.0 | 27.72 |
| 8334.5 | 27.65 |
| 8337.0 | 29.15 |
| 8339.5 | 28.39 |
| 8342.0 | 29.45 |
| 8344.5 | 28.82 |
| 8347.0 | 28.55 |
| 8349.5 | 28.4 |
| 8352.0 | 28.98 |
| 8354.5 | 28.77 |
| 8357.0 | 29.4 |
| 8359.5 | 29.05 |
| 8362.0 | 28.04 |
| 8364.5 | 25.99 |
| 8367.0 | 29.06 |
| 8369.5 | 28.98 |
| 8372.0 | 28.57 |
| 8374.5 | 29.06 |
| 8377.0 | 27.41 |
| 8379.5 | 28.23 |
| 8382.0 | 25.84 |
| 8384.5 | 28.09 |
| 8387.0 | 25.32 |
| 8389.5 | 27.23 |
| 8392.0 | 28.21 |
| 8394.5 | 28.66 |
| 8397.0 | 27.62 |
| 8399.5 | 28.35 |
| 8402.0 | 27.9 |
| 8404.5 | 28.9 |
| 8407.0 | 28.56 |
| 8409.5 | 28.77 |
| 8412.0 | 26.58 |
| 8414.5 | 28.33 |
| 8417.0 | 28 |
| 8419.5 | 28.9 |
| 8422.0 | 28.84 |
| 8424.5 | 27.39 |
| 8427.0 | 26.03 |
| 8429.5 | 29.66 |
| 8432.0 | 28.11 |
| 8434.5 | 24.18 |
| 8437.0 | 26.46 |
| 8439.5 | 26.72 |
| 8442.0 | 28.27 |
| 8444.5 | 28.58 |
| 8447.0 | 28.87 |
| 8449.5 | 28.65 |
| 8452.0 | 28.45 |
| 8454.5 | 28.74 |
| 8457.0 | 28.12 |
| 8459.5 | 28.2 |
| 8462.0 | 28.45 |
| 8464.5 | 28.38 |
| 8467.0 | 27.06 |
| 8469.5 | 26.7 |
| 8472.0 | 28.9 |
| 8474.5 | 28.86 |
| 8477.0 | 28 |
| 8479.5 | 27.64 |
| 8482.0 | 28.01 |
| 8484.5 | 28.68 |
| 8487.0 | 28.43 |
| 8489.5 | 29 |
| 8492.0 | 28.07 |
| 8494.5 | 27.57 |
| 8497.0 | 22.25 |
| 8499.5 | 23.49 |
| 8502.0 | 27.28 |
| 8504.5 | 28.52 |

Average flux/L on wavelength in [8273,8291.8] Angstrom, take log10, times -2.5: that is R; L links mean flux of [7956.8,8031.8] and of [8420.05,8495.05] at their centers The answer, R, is -0.02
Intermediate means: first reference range 29.4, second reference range 28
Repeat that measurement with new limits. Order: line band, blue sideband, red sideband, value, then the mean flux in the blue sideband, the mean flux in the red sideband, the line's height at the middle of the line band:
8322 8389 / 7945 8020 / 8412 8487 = 0.00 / 29.3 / 28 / 28.2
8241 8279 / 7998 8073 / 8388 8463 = -0.03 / 29.3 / 28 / 28.5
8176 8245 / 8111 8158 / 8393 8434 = 0.02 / 29.4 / 28.1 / 29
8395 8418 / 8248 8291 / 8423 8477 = 0.00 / 29.2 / 27.9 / 28.2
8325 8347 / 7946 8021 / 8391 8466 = 0.00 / 29.4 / 28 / 28.3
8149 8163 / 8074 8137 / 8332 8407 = 0.00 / 29.3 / 28.2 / 29.1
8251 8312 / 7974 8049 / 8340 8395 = -0.02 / 29.3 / 28.2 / 28.5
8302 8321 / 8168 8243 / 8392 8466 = -0.01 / 28.6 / 28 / 28.3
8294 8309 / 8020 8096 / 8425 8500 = -0.02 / 29.3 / 27.7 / 28.3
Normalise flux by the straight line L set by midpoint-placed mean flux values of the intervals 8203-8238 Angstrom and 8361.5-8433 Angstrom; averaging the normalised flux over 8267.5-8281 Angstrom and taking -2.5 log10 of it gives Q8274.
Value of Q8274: -0.020 mag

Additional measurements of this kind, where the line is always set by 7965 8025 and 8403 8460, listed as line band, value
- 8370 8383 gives 0.009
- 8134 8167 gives -0.018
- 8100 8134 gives -0.013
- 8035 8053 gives 0.006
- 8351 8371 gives -0.012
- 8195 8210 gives 0.019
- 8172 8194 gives 0.022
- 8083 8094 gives 0.003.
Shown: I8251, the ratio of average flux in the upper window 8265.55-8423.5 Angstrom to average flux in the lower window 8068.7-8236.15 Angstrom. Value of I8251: 0.98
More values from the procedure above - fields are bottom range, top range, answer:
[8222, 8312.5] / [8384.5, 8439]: 0.95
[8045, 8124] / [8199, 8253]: 1.00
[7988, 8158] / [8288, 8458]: 0.96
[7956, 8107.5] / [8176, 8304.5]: 0.98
